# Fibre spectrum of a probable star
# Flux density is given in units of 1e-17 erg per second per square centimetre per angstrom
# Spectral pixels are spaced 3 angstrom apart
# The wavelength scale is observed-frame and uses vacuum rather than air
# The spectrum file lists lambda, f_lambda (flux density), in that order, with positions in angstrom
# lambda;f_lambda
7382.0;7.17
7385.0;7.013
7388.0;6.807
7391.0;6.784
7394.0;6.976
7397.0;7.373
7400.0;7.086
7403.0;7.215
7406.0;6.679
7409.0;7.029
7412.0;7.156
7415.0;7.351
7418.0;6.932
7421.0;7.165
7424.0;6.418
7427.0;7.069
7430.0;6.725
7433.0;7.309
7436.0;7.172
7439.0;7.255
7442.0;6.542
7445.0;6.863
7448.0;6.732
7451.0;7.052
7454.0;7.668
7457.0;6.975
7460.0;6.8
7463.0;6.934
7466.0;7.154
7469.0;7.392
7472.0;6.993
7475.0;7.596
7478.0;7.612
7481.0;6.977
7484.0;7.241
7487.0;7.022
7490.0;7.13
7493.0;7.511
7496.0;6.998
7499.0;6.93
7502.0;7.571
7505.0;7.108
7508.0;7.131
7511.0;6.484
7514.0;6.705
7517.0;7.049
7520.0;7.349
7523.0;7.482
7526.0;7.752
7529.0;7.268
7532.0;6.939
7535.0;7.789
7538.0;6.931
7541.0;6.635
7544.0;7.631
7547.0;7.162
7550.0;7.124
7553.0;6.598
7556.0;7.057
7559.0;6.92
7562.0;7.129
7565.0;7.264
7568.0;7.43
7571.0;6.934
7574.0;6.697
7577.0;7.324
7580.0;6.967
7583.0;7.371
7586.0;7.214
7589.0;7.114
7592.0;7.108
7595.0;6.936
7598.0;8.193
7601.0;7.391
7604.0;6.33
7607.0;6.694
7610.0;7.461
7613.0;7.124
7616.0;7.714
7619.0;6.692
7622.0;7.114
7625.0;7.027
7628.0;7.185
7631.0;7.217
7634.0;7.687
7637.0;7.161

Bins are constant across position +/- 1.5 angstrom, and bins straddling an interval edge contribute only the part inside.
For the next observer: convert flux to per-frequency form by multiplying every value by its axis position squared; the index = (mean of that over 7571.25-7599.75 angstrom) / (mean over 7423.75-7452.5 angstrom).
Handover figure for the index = 1.1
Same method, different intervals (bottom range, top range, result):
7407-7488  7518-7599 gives 1.05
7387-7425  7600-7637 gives 1.08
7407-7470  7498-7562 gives 1.04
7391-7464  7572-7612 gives 1.06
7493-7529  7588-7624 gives 1.02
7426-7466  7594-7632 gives 1.07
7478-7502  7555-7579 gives 1.01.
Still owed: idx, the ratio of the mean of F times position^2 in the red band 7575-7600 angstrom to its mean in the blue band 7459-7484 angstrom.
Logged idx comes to 1.04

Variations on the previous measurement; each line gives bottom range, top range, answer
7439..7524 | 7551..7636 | 1.03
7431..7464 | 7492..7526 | 1.03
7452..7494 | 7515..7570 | 1.02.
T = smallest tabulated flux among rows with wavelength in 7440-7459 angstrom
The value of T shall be 6.542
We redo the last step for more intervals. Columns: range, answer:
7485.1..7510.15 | 6.93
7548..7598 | 6.598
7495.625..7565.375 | 6.484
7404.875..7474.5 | 6.418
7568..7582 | 6.697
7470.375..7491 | 6.977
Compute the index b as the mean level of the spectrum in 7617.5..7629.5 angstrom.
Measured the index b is 7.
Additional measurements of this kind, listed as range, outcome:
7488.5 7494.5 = 7.32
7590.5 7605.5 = 7.19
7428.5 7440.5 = 7.12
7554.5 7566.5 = 7.09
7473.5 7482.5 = 7.39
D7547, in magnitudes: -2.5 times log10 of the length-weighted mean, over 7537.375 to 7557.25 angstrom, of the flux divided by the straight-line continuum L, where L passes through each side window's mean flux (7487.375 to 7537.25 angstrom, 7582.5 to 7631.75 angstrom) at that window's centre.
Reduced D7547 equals 0.02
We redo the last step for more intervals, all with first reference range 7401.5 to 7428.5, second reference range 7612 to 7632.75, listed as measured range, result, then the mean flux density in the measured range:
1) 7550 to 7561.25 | 0.03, 6.91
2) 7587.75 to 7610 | 0.00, 7.13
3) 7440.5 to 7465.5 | 0.01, 6.95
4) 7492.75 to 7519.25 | 0.00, 7.04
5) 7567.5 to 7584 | 0.00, 7.09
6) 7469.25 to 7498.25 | -0.03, 7.23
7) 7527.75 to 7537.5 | -0.03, 7.29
